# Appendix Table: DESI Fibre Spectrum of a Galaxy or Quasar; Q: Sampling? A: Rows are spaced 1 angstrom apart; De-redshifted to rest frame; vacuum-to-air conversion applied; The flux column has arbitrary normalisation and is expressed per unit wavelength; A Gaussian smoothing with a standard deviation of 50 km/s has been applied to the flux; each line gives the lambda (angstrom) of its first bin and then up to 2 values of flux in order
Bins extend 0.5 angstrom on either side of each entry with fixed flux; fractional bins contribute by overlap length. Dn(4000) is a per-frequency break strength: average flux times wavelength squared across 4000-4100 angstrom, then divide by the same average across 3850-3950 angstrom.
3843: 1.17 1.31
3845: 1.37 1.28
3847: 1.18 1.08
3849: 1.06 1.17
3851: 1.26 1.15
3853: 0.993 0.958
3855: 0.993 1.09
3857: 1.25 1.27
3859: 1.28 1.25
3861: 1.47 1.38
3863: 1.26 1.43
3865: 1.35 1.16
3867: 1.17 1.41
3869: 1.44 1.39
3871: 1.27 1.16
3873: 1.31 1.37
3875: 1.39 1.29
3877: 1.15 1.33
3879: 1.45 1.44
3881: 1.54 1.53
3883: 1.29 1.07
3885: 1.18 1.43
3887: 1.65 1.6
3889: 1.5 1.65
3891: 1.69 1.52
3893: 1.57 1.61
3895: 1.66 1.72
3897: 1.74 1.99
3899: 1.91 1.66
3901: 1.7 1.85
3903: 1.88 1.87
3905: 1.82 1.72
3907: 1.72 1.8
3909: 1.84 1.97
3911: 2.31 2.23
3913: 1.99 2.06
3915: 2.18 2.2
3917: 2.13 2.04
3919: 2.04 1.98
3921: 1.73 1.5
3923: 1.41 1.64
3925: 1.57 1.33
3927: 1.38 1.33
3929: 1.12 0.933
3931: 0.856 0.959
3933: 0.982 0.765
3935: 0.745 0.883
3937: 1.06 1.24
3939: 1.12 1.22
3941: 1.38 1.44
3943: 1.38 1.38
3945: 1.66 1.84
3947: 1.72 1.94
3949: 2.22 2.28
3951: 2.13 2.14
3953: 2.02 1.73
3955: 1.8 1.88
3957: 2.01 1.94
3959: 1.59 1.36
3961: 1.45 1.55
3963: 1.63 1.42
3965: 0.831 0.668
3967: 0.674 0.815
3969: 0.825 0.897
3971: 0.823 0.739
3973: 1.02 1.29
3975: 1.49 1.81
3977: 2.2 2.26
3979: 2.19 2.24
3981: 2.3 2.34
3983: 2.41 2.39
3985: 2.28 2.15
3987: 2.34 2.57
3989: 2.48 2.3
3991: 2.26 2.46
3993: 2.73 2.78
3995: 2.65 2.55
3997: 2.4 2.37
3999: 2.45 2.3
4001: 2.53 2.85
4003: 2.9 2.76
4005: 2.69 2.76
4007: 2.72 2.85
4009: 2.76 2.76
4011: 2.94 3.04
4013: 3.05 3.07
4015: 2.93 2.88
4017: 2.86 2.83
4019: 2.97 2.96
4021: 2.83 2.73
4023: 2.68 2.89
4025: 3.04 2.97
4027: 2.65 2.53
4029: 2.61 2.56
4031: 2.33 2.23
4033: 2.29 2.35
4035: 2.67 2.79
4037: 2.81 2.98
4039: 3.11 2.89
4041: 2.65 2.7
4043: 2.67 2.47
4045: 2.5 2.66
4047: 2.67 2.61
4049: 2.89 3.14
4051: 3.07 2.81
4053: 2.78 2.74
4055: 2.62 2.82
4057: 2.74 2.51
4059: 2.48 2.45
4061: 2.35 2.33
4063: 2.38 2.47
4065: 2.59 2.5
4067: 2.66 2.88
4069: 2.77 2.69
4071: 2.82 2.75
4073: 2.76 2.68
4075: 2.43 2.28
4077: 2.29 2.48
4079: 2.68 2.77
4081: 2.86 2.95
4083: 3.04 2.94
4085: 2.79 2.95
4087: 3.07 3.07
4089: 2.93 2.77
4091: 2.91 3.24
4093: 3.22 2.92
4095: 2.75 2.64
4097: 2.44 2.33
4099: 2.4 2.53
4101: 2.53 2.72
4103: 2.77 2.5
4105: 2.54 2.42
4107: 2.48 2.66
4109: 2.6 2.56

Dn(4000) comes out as 1.97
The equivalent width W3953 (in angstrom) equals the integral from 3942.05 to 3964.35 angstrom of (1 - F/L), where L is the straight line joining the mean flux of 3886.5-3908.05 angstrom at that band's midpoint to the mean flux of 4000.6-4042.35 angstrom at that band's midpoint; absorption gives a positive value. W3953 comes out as 4.3 angstrom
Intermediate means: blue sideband 1.72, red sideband 2.77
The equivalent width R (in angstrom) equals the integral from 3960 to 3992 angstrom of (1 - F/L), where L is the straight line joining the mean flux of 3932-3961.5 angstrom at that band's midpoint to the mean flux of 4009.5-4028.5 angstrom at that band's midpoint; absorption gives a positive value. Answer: 6.3 angstrom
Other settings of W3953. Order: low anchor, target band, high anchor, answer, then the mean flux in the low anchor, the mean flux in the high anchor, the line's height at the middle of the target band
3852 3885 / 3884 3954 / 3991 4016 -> 6.1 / 1.28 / 2.71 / 1.82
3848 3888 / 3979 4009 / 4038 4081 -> -4.3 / 1.28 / 2.66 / 2.19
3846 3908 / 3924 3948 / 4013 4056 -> 8.4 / 1.42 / 2.75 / 1.92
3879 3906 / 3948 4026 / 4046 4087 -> 0.5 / 1.62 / 2.69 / 2.2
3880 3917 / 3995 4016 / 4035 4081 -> -3.3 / 1.74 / 2.67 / 2.37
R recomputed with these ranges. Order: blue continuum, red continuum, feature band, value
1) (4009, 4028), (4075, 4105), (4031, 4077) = 2.7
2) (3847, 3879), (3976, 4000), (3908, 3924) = -2.2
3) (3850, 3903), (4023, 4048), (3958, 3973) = 7.0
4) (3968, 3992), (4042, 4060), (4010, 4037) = -4.3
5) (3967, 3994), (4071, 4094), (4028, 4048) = -1.7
